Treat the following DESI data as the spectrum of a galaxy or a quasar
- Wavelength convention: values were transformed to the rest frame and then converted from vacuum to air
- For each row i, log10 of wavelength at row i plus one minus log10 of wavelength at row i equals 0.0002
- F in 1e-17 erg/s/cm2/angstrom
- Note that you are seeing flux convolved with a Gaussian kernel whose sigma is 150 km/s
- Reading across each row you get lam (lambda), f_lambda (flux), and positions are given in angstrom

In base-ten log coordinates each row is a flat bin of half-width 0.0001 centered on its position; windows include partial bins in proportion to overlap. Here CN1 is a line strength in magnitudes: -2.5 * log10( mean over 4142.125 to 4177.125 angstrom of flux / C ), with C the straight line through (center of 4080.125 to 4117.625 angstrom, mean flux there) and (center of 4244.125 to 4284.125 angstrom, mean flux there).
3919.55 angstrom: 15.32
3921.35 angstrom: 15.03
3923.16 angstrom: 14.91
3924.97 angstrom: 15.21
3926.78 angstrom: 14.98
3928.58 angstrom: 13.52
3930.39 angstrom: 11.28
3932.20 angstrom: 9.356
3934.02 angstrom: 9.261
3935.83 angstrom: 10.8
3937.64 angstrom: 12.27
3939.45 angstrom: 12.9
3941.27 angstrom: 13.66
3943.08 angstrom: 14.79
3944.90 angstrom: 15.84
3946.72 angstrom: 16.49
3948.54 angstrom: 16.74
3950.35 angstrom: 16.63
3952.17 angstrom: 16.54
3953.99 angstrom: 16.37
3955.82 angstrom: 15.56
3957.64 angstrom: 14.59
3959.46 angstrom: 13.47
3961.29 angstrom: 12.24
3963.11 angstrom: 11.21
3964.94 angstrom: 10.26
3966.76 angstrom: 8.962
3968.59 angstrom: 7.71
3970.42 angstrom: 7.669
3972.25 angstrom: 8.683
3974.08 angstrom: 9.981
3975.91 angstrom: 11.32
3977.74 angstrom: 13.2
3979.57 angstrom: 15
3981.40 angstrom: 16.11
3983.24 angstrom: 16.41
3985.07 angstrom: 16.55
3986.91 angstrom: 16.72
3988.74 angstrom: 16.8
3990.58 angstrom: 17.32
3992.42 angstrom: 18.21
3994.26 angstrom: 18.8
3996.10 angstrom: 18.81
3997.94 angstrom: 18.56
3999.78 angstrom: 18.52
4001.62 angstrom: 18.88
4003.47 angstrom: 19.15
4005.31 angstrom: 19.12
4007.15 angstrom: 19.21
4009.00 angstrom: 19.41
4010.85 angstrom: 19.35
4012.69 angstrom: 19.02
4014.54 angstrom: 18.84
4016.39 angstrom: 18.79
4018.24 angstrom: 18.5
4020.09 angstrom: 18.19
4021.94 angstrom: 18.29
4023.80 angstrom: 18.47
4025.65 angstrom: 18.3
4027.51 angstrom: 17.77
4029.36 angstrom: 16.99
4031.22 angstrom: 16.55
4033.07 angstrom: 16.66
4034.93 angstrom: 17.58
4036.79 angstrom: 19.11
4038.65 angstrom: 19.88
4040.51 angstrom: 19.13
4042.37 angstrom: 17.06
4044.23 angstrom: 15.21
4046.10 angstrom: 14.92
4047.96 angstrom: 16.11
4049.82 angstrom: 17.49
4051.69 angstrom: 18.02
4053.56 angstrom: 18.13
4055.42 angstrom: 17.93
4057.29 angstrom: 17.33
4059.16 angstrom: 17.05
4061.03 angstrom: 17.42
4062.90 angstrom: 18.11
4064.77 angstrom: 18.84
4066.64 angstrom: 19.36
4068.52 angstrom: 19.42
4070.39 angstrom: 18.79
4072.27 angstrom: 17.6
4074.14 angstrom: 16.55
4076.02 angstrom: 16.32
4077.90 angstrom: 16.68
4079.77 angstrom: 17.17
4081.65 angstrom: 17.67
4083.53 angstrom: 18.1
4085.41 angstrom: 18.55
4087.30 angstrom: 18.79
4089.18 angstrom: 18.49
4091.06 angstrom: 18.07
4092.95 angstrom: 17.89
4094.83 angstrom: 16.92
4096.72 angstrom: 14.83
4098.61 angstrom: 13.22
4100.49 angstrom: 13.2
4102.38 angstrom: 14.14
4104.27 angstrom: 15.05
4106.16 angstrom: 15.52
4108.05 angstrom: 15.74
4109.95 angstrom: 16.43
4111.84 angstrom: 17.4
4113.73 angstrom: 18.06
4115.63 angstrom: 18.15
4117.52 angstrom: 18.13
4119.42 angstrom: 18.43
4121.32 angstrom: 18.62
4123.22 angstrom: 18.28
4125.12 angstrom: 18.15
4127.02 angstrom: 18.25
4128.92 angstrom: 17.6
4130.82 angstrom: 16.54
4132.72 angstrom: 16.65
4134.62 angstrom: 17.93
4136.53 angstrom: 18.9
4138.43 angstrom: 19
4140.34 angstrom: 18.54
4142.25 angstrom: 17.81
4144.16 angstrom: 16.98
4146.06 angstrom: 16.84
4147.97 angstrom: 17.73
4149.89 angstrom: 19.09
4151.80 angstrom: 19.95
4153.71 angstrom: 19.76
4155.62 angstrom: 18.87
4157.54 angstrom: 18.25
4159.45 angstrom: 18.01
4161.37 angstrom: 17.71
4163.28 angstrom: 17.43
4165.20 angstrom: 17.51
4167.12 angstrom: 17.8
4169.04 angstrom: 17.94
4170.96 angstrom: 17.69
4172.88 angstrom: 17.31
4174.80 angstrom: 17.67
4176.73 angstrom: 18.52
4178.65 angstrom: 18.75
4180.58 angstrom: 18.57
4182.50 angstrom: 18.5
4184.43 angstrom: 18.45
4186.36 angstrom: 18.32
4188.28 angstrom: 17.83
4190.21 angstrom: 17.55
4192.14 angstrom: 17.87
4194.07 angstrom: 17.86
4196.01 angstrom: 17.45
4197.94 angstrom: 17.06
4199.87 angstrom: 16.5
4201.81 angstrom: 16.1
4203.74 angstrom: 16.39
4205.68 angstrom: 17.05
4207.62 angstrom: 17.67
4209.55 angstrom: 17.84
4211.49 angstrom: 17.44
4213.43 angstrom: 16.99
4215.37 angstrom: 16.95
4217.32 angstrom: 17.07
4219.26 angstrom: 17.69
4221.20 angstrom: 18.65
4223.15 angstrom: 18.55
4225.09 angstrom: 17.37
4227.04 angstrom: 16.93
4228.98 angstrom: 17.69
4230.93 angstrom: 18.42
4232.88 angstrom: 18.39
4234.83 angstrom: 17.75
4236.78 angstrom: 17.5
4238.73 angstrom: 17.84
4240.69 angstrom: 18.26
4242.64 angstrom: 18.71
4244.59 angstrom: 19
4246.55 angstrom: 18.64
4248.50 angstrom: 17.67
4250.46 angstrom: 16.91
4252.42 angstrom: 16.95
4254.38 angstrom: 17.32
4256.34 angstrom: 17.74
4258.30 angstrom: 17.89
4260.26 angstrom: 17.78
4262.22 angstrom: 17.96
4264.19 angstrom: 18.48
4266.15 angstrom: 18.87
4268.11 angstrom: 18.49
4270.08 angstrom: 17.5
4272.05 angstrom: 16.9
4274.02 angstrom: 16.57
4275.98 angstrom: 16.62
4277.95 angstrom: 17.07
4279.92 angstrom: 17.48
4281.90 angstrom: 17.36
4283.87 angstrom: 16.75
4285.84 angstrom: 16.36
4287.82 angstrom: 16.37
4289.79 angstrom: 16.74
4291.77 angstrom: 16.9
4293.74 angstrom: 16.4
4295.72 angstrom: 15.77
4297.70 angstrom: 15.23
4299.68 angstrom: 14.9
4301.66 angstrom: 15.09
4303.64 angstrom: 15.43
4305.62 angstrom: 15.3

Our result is -0.06 mag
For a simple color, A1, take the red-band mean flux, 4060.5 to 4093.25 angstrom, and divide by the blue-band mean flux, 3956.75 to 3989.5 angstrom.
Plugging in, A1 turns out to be 1.4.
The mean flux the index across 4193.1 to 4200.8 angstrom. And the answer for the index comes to 17.2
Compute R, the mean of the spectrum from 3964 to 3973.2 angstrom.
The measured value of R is 8.66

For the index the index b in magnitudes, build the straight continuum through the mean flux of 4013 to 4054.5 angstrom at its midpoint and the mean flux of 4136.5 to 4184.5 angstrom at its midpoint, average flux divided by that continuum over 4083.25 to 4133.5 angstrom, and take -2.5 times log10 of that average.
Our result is 0.063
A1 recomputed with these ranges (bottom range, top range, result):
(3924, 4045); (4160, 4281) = 1.13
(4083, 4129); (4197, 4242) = 1.03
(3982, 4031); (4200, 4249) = 0.97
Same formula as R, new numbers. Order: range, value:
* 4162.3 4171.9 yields 17.7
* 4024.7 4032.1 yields 17.4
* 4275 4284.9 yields 17.1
